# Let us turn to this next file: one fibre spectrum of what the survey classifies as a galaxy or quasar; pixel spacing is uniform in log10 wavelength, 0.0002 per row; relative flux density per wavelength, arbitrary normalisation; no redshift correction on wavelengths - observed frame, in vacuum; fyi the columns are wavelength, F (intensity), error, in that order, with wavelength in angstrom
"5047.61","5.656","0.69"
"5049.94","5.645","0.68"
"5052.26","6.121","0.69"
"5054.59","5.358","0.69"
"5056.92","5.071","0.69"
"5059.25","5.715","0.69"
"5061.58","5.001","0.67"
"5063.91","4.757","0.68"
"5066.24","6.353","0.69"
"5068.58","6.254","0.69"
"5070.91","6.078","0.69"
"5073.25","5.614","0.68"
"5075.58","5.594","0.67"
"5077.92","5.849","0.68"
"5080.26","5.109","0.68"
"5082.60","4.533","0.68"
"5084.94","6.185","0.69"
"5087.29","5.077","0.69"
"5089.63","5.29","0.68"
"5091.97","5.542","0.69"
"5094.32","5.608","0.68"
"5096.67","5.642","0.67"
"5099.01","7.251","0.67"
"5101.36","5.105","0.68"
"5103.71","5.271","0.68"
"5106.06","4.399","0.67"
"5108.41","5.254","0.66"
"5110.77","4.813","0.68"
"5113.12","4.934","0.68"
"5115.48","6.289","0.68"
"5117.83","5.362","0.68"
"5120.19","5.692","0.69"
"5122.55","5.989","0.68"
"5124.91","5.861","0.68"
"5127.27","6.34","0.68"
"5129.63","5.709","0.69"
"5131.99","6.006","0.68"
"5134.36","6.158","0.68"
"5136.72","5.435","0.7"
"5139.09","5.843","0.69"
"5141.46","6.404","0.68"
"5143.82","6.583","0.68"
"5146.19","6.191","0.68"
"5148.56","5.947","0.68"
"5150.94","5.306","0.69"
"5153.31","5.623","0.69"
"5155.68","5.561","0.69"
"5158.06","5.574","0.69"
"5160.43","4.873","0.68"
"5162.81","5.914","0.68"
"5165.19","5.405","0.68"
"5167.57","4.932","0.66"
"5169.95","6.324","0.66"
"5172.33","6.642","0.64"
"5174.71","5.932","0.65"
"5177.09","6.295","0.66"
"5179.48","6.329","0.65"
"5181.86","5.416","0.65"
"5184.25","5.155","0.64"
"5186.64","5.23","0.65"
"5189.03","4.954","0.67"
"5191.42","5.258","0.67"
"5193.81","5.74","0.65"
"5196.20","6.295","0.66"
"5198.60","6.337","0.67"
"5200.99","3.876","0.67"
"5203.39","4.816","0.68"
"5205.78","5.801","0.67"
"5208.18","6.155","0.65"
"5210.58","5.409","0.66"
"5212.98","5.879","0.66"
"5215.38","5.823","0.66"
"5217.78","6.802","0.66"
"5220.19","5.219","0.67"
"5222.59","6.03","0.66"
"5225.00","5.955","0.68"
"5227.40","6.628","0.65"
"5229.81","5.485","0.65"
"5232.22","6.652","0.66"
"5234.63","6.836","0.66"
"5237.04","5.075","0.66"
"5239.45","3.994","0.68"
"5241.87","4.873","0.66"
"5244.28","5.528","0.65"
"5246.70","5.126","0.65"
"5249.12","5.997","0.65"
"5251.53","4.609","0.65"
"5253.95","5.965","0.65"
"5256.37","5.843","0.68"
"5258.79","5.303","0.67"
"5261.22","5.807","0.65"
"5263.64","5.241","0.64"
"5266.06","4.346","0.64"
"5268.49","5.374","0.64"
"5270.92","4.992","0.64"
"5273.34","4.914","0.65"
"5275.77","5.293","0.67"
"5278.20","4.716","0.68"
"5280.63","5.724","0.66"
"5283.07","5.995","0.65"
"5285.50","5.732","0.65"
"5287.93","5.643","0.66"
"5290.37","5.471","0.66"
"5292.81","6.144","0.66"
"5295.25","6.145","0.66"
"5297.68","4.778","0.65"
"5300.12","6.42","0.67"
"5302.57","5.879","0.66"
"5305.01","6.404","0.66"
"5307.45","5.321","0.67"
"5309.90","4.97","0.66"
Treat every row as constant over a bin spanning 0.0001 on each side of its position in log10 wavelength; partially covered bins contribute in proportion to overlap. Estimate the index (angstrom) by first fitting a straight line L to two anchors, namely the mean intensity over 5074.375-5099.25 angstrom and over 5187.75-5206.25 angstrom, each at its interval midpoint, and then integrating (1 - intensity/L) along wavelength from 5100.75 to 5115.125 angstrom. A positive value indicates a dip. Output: 1.3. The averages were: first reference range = 5.55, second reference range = 5.37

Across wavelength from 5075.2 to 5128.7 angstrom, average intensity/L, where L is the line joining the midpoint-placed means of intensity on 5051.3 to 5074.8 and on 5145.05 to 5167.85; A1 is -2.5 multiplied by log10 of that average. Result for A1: 0.01 mag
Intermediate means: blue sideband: 5.63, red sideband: 5.55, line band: 5.52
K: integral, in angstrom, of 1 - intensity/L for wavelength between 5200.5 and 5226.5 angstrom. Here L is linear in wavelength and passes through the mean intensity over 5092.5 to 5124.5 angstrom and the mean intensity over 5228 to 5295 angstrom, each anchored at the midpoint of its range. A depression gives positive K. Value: -1.0 angstrom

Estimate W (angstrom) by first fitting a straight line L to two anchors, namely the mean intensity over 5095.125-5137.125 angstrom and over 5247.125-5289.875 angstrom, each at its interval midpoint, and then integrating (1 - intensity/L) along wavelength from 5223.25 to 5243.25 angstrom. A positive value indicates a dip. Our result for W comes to -0.9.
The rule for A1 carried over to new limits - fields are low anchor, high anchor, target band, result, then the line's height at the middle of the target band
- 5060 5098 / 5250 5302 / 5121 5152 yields -0.09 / 5.52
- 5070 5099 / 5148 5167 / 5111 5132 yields -0.04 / 5.53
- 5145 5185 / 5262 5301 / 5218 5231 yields -0.07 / 5.58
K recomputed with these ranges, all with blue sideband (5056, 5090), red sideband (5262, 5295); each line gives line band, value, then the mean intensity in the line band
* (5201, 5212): 0.11 angstrom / 5.37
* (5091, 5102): -0.76 angstrom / 5.87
